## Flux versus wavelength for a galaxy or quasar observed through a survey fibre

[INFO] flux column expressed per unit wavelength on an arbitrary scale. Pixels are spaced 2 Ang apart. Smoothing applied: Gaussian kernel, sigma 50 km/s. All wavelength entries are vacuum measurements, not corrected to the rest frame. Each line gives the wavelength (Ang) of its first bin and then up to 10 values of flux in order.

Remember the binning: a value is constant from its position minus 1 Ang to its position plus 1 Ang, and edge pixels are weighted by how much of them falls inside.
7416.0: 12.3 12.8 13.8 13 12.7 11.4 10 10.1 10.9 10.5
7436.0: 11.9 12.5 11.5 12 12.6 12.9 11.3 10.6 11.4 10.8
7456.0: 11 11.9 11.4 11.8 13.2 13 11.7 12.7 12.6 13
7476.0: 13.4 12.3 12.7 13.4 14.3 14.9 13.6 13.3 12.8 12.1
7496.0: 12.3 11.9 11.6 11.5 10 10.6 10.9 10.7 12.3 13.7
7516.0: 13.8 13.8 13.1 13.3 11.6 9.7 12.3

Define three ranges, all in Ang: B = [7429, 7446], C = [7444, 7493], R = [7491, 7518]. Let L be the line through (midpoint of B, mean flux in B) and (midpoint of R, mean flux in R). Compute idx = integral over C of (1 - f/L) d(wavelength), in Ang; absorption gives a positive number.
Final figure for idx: -3.1 Ang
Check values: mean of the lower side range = 11.6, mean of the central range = 12.5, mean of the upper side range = 11.9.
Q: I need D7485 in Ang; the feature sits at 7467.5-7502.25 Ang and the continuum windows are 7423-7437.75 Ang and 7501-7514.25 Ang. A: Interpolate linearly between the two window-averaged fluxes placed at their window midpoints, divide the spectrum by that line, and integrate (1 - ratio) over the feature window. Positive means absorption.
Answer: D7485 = -5.0 Ang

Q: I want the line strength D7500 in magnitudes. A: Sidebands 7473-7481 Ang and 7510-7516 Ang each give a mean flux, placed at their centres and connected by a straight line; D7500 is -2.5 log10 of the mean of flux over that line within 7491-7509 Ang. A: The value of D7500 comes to 0.11 mag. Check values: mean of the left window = 12.9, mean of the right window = 12.8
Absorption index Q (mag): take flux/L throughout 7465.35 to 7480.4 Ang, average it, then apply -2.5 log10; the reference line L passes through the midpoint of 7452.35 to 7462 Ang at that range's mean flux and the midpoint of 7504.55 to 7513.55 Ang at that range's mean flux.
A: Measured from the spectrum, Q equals -0.12 mag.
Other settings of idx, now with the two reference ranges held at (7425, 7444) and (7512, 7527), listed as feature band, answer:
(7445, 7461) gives 0.2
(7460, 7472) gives -0.6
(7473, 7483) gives -0.8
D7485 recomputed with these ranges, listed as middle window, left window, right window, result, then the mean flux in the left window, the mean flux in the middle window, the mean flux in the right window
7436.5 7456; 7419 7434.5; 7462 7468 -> 0.67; 11.6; 11.7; 12.6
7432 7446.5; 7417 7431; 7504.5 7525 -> 0.18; 12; 11.9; 12.3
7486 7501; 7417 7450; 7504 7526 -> -0.76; 11.8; 12.7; 12.2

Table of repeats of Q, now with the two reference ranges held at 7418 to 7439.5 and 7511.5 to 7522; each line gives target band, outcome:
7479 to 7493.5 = -0.06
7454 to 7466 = 0.04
